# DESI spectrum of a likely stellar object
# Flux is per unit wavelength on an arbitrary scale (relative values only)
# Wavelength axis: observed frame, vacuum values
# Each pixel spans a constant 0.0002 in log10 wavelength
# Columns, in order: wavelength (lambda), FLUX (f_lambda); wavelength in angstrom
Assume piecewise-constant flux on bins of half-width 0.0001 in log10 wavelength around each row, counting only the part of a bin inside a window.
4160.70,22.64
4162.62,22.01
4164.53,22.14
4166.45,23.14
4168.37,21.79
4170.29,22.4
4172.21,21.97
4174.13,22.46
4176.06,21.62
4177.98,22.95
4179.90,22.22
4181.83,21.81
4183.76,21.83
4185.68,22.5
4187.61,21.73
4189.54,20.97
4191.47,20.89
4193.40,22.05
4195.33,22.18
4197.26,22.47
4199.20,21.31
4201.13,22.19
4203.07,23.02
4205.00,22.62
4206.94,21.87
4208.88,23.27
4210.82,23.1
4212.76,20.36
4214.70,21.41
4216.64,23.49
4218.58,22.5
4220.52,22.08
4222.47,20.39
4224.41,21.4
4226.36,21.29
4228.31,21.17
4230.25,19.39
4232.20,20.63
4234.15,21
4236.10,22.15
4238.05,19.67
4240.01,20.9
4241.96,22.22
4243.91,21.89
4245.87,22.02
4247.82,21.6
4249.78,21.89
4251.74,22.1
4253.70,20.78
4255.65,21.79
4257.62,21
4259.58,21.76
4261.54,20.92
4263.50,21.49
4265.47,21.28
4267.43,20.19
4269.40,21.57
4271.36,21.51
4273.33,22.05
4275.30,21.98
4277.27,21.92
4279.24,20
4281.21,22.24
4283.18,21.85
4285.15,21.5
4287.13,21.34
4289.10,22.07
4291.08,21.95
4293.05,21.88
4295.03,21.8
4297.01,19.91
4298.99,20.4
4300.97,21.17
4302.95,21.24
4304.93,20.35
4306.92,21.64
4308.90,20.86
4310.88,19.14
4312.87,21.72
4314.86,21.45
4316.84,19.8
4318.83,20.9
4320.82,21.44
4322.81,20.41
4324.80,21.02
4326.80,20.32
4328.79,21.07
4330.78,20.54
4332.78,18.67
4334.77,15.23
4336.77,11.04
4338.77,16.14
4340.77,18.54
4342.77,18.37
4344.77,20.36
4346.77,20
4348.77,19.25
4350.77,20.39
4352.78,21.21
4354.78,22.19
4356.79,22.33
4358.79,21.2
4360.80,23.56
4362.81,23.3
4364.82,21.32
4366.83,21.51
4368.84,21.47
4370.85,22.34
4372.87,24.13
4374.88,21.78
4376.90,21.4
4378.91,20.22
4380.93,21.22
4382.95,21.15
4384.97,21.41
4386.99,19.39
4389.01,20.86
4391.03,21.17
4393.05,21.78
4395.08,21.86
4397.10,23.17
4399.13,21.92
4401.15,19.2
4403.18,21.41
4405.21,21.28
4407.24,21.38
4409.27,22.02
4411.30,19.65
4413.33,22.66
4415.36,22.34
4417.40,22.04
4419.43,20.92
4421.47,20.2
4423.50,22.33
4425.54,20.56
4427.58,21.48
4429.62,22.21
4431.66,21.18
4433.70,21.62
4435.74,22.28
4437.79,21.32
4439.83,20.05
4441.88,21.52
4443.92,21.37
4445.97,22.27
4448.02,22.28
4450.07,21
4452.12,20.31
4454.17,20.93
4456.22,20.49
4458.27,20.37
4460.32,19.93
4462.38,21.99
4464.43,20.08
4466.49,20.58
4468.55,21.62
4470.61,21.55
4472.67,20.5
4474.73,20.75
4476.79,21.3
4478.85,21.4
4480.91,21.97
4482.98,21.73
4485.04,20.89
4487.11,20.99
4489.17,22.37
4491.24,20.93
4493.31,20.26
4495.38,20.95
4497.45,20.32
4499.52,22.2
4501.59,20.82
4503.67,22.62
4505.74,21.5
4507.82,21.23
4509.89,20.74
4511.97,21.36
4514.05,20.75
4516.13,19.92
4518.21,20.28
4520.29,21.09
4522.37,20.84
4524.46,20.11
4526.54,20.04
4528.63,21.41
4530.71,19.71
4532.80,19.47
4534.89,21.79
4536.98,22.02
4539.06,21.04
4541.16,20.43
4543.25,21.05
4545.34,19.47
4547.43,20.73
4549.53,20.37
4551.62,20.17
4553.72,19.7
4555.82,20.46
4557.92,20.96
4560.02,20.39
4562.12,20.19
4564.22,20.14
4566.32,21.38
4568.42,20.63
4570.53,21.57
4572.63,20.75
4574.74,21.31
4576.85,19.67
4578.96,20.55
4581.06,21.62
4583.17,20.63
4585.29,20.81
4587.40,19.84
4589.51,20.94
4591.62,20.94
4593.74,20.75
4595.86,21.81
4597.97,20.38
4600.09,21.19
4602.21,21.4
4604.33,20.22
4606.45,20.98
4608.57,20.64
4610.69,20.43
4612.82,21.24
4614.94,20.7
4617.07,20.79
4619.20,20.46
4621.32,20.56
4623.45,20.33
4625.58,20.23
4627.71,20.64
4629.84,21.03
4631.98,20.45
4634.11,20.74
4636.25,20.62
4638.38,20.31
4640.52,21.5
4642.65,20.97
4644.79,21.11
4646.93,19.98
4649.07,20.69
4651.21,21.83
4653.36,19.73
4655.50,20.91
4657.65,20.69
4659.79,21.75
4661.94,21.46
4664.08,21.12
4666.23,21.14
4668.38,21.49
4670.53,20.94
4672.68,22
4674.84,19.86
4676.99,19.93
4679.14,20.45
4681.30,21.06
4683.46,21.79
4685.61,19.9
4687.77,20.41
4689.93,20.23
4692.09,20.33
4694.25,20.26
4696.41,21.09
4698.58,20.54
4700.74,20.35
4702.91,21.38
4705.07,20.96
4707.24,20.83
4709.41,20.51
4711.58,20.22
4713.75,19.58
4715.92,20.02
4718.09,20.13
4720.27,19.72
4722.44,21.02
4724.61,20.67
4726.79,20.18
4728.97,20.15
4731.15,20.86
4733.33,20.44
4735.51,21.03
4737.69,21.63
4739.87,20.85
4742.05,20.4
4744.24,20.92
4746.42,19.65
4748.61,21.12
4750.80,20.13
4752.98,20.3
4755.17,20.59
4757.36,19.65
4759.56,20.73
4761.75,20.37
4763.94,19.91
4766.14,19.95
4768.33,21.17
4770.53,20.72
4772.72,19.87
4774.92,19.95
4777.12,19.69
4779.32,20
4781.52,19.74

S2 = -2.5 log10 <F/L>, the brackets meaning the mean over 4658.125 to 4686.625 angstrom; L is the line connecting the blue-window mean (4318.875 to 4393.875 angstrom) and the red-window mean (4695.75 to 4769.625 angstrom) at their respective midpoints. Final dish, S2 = -0.026 mag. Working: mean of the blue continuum 20.5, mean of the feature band 21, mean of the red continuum 20.5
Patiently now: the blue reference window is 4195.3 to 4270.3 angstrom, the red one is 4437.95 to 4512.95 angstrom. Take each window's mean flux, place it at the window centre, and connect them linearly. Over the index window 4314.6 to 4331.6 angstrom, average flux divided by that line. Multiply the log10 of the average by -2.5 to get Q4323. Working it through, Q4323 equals 0.03 mag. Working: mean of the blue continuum 21.6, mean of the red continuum 21.1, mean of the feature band 20.8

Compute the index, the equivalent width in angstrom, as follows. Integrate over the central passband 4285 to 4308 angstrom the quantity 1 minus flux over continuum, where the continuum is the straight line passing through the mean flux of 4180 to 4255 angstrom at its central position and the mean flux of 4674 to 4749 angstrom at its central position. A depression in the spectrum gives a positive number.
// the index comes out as 0.3 angstrom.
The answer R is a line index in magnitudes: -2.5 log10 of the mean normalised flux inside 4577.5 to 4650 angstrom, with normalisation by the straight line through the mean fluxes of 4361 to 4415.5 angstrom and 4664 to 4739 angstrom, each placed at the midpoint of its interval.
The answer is 0.01 mag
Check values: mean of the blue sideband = 21.5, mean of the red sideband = 20.6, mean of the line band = 20.7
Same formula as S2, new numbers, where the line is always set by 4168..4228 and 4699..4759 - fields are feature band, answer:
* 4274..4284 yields 0.008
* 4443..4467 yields 0.015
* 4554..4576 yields 0.012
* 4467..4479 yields 0.004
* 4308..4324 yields 0.048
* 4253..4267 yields 0.028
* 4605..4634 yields 0.008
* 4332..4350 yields 0.225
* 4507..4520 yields 0.019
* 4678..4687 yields -0.008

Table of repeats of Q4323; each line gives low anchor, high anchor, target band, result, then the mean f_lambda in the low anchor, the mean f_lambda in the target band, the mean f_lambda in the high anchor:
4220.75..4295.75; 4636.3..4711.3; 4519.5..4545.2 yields 0.016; 21.4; 20.7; 20.8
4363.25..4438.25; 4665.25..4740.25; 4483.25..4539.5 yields 0.010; 21.5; 21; 20.6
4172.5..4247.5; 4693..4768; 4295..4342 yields 0.093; 21.8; 19.7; 20.5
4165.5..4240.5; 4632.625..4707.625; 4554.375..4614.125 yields 0.011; 21.8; 20.8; 20.8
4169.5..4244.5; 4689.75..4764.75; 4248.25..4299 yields 0.008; 21.8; 21.4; 20.5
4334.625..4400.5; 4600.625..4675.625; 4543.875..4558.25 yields 0.029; 20.7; 20.3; 20.8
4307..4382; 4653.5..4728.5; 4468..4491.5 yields -0.042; 20.4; 21.3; 20.7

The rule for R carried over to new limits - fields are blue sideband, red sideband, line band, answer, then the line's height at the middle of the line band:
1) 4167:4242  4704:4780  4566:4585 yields 0.00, 20.8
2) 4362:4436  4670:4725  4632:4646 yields -0.01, 20.7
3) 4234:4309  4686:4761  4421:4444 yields -0.02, 21.1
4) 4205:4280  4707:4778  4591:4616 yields -0.01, 20.7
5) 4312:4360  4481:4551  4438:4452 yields -0.05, 20.4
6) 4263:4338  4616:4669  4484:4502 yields -0.02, 20.7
